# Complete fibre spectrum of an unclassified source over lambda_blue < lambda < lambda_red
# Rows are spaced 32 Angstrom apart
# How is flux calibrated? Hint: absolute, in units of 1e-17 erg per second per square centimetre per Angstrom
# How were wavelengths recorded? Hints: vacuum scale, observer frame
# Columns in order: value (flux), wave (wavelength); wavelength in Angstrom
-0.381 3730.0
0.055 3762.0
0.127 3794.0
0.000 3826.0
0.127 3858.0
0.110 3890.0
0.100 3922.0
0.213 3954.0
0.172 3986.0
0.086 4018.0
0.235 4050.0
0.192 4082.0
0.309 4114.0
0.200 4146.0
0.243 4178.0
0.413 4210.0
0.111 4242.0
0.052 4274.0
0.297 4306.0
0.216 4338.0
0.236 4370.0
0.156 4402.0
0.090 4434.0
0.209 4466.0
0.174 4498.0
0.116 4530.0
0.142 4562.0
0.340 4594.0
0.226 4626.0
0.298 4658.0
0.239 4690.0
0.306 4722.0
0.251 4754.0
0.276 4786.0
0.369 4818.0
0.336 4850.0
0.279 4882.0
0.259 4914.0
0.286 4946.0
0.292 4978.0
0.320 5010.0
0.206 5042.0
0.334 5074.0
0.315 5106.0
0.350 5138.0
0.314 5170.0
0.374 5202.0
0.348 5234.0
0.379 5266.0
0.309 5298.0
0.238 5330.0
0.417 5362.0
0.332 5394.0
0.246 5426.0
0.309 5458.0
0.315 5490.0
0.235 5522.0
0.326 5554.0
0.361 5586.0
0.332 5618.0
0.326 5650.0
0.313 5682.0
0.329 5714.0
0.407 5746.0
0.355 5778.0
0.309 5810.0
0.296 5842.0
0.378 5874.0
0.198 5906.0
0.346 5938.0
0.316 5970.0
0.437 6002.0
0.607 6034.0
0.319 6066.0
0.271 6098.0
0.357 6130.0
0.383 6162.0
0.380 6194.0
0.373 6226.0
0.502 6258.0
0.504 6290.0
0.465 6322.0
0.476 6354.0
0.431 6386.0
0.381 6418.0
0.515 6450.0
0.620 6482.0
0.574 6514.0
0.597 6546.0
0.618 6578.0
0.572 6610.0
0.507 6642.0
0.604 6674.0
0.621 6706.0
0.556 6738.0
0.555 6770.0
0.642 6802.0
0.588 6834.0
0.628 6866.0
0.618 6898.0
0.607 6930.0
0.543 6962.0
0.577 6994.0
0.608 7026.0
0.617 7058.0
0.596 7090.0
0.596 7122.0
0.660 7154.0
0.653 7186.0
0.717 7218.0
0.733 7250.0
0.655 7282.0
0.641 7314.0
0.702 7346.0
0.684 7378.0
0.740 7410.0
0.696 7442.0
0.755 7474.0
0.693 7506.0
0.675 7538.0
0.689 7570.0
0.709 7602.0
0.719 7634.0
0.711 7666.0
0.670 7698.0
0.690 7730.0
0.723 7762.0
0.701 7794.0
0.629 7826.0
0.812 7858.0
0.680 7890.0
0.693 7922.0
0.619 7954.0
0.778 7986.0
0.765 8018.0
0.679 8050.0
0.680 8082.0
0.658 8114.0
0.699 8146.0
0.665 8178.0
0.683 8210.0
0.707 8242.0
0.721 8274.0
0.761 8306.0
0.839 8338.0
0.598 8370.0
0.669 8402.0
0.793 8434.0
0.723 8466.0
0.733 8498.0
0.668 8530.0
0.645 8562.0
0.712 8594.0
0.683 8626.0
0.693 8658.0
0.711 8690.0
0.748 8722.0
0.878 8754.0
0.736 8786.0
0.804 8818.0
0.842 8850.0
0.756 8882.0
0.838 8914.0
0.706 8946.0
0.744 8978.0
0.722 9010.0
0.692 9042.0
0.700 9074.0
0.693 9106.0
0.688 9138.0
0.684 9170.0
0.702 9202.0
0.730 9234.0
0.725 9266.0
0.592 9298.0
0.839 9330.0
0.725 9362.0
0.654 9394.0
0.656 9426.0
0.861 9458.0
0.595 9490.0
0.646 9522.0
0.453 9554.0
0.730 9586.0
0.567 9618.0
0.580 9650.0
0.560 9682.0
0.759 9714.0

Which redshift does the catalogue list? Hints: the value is 0.619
